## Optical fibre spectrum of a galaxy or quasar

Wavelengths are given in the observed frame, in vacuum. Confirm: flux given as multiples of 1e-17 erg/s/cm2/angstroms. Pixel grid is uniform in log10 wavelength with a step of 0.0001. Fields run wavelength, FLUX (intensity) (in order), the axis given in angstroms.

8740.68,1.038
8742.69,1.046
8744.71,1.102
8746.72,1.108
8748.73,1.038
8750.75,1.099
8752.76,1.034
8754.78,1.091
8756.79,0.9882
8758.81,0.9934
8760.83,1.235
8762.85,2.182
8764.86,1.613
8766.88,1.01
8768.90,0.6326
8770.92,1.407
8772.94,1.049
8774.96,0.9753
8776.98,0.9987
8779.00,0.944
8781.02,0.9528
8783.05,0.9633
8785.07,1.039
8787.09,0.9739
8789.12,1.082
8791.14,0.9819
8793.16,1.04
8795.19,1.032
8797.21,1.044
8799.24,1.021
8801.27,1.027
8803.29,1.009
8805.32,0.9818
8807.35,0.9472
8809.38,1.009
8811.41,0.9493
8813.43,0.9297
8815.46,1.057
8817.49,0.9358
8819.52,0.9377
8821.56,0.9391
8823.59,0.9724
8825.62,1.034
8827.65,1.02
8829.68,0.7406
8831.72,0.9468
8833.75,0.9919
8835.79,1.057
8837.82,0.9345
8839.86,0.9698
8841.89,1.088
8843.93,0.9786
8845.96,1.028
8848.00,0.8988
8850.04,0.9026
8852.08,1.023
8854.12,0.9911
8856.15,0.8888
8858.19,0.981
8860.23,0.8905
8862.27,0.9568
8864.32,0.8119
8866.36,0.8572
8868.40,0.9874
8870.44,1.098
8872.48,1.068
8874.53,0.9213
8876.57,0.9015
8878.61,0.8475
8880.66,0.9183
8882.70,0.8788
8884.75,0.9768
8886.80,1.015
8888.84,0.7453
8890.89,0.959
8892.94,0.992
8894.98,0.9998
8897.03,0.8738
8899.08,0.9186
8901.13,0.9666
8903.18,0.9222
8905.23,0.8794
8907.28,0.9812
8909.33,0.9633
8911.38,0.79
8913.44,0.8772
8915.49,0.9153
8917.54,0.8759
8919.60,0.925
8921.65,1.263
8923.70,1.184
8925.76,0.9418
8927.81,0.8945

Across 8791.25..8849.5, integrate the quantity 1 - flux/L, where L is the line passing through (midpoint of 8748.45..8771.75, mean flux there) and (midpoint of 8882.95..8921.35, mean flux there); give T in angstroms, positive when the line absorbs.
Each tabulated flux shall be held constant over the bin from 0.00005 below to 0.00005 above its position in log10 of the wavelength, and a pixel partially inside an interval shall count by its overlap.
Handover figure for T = 5.4 angstroms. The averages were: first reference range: 1.2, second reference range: 0.926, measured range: 0.982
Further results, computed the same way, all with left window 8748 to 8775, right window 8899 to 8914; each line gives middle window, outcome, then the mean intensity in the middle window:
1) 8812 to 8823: 1.17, 0.96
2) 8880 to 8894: 0.31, 0.927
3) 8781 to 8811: 2.84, 1.01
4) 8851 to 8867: 1.16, 0.926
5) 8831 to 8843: 0.46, 0.999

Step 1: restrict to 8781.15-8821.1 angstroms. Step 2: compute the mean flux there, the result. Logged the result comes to 0.996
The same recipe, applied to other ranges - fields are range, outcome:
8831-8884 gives 0.955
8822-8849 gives 0.973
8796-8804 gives 1.03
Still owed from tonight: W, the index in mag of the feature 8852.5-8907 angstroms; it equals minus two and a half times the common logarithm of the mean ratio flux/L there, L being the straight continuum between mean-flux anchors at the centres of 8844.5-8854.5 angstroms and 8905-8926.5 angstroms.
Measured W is 0.04 mag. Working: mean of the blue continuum 0.968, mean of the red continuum 0.967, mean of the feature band 0.934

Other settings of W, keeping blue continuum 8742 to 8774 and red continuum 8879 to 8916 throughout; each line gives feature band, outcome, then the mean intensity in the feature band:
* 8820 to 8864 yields 0.06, 0.961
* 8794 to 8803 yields 0.07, 1.03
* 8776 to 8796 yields 0.12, 1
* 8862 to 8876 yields 0.02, 0.955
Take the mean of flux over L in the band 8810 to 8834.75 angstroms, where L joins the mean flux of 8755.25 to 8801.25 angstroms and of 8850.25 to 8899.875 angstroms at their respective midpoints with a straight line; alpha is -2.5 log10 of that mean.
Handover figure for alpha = 0.07 mag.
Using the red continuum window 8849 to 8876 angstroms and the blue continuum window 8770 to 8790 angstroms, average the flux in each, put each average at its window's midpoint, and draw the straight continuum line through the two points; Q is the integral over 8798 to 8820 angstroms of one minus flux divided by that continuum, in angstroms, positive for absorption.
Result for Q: 0.5 angstroms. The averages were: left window 1.04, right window 0.951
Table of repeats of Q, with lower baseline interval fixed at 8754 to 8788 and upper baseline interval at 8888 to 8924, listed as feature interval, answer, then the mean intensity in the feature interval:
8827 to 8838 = 1.0 angstroms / 0.947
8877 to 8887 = 0.6 angstroms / 0.918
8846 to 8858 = 0.7 angstroms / 0.951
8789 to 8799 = 0.5 angstroms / 1.03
